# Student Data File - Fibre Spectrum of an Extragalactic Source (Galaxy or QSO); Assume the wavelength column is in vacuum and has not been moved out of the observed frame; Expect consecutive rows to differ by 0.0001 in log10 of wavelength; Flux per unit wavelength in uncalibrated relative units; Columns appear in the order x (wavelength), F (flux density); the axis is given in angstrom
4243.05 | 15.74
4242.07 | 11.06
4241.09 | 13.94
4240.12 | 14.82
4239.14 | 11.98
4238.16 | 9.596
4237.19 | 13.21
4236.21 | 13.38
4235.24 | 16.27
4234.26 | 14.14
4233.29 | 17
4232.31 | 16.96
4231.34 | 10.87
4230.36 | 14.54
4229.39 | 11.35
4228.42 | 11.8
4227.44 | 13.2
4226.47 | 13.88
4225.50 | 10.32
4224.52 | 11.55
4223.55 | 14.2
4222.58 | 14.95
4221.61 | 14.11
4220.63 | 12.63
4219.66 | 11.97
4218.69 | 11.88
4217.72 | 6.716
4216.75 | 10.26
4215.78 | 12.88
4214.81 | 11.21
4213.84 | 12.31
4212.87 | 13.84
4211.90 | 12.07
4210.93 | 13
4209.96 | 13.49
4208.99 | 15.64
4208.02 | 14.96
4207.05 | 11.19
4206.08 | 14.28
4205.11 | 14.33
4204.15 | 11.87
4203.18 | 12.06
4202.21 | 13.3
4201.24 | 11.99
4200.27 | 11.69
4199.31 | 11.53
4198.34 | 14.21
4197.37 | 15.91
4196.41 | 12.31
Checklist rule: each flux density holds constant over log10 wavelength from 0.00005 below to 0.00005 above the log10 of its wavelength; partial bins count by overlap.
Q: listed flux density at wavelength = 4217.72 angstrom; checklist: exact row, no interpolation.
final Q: 6.716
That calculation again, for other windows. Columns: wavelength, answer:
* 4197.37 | 15.91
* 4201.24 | 11.99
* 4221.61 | 14.11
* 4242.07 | 11.06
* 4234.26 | 14.14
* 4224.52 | 11.55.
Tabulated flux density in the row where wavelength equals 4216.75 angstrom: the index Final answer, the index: 10.26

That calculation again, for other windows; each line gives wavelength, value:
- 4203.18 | 12.06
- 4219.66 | 11.97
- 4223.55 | 14.2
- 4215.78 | 12.88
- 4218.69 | 11.88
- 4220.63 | 12.63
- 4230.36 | 14.54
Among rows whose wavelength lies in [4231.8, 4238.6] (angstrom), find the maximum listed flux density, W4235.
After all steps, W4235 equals 17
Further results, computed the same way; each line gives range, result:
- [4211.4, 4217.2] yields 13.84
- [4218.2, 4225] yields 14.95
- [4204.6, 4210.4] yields 15.64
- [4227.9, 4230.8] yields 14.54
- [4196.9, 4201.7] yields 15.91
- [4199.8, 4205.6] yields 14.33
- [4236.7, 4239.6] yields 13.21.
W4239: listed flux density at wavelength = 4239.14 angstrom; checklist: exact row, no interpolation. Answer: 11.98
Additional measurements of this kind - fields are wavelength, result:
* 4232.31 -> 16.96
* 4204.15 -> 11.87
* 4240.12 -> 14.82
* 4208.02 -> 14.96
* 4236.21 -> 13.38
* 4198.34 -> 14.21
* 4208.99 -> 15.64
